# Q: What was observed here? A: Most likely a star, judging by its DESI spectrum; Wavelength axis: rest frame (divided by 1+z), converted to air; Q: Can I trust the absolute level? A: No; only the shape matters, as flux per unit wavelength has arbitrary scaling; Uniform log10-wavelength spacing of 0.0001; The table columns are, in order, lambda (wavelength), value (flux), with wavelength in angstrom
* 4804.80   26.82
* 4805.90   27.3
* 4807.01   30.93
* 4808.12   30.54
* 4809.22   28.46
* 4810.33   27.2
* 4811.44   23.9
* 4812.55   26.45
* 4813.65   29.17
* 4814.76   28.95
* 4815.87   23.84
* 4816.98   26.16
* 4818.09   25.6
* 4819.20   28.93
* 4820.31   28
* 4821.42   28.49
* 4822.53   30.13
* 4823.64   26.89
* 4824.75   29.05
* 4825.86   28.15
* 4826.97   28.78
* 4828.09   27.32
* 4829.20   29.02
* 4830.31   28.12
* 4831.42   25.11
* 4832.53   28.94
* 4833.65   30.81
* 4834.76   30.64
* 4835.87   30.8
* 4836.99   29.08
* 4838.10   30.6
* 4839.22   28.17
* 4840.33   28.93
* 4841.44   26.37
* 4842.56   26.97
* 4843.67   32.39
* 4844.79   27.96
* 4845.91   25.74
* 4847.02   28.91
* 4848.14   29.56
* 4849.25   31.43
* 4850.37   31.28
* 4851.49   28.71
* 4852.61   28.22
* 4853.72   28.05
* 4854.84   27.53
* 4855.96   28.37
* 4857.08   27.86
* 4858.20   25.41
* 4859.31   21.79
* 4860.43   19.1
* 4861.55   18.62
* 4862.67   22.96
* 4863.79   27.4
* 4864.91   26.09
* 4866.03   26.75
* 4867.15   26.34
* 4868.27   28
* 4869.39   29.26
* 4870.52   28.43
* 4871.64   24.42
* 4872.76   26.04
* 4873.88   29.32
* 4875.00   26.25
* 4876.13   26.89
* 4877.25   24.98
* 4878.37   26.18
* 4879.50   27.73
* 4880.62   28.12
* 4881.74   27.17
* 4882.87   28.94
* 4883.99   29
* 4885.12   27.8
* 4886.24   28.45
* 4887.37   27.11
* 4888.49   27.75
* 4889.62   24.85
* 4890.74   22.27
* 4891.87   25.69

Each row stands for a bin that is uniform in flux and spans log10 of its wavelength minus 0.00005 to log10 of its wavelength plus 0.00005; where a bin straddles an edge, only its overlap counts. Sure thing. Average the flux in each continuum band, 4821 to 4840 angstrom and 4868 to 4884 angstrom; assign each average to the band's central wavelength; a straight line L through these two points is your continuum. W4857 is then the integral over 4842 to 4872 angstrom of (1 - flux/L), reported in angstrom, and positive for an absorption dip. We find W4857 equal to 1.1 angstrom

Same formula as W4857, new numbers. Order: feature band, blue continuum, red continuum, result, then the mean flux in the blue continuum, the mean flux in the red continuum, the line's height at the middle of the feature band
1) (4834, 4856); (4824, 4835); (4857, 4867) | -2.3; 28.5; 23.9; 26.3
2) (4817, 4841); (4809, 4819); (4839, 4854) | -0.8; 26.6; 28.8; 27.6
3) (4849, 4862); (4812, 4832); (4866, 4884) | 0.5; 27.7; 27.2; 27.4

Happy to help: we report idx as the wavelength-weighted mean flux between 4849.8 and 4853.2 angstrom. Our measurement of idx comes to 29.4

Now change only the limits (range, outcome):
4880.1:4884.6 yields 28.3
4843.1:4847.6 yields 28.7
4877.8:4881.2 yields 27.4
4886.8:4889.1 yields 27.3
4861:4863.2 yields 20.8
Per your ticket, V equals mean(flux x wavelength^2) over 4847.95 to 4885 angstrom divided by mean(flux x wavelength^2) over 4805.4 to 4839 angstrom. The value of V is 0.97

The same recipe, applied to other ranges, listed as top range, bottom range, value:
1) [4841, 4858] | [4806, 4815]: 1.03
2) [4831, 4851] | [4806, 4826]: 1.06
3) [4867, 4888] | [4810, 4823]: 1.03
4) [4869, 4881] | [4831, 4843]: 0.95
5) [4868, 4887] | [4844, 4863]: 1.04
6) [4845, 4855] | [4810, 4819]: 1.11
